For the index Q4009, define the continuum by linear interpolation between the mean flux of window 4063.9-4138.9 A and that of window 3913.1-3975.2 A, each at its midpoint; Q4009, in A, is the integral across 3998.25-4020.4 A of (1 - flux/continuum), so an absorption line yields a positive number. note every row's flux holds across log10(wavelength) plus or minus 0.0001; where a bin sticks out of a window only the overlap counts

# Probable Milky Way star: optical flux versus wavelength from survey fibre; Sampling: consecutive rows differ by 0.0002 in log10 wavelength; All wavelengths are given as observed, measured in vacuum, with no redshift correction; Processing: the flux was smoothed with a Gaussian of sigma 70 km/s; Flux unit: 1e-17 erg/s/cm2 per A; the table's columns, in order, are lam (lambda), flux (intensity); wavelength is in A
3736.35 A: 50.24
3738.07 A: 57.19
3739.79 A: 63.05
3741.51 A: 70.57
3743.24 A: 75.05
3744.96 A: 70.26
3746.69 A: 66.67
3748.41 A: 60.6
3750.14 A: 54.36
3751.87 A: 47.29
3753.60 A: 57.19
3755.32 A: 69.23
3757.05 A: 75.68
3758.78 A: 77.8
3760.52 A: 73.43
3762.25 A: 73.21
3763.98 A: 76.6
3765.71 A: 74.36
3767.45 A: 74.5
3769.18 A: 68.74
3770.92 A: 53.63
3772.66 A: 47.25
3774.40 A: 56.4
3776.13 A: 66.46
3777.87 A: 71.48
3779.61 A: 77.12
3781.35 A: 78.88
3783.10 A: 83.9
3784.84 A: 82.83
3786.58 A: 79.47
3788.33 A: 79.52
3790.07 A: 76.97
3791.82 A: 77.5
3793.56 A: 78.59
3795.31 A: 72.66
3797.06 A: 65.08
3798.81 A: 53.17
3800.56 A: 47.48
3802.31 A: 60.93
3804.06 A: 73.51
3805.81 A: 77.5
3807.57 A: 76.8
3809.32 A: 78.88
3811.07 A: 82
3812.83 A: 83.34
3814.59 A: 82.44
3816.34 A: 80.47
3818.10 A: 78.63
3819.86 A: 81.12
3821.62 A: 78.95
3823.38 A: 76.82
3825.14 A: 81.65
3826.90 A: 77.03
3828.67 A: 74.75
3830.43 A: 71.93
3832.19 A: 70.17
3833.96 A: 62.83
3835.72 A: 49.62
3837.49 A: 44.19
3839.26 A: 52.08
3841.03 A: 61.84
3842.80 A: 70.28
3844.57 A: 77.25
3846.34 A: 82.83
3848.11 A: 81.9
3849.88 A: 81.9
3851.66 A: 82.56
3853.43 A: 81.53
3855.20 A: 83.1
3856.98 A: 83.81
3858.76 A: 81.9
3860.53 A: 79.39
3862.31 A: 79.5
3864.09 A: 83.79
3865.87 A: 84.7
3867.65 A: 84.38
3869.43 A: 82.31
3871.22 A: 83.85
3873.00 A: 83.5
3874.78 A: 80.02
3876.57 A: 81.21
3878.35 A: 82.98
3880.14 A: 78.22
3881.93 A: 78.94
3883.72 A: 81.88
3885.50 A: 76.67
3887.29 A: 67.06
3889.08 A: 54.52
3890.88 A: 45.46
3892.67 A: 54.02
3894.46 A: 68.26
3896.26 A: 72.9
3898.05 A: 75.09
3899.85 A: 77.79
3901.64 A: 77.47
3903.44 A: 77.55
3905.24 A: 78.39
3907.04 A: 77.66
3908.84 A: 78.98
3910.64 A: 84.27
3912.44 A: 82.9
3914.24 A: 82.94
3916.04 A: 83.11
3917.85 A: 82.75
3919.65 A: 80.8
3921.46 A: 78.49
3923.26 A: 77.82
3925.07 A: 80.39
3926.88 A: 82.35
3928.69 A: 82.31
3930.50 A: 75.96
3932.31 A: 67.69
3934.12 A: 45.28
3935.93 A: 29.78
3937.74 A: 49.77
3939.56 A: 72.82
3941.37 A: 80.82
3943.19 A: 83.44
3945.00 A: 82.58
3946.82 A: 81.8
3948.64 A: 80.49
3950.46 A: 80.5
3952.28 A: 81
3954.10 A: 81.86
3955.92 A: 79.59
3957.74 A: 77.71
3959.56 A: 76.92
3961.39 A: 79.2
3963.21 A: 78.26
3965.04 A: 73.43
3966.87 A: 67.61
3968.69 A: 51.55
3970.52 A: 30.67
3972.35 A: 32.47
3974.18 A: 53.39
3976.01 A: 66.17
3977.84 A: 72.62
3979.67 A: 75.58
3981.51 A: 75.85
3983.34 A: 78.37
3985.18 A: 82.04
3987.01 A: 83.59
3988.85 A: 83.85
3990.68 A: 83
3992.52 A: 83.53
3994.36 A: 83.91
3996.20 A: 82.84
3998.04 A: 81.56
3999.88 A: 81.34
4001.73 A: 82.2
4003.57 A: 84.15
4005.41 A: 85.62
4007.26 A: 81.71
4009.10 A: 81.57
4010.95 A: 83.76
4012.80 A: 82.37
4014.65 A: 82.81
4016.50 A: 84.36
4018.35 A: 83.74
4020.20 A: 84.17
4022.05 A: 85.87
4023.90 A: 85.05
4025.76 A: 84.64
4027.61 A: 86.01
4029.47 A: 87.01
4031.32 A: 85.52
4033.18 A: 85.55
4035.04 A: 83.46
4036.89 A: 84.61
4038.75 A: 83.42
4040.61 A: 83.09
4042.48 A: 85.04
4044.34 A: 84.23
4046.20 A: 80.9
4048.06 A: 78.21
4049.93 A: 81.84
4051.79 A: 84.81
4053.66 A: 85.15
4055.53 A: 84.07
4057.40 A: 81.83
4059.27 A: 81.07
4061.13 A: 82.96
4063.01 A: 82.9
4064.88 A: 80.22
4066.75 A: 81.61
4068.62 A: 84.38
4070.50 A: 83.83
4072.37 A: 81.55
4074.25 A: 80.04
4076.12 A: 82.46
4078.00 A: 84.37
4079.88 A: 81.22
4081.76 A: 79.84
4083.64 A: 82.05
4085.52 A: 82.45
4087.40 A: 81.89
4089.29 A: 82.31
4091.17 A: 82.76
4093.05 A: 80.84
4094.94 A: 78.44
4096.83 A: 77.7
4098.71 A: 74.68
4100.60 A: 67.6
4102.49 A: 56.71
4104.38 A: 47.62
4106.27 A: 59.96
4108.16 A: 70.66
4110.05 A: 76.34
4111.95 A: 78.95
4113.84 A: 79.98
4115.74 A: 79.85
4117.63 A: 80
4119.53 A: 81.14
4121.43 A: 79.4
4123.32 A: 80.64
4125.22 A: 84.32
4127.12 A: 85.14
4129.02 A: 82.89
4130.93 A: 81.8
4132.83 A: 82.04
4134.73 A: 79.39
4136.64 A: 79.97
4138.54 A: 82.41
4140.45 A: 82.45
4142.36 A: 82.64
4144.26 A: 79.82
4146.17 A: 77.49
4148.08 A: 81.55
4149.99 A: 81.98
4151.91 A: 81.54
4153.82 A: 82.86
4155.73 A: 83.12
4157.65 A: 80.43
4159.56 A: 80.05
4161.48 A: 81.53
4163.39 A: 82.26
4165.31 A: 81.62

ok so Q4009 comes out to -2.6 A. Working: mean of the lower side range 71.4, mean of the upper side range 78.5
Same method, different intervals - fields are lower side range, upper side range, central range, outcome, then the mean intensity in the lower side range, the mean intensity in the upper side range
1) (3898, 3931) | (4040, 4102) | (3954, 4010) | 4.2 A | 80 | 81.2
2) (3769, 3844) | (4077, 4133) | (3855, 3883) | -3.8 A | 70.8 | 77.4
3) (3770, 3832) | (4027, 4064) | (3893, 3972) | 5.0 A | 73.3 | 83.5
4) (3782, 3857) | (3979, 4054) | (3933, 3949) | 2.5 A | 73.8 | 83.1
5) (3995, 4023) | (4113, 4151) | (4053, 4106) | 2.2 A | 83.2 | 81.2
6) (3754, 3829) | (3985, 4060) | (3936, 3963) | 1.4 A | 73.3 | 83.5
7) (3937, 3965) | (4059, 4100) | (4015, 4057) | -2.1 A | 77.8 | 81.2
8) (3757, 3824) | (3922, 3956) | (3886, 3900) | 1.8 A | 73.1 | 73.4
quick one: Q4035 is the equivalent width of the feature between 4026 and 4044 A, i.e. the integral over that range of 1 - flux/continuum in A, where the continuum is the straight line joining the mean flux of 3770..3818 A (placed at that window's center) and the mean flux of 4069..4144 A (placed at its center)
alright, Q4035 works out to -1.8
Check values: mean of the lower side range 72.1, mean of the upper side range 78.5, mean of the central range 84.8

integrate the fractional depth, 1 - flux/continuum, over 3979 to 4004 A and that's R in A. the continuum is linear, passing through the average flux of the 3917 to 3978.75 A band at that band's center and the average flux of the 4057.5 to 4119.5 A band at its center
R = -3.0 A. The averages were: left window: 70.5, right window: 77.8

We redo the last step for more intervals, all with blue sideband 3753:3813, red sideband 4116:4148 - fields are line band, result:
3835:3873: -1.4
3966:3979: 3.9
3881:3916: 0.5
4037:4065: -1.3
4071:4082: -0.3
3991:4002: -0.7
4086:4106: 1.9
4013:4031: -1.5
